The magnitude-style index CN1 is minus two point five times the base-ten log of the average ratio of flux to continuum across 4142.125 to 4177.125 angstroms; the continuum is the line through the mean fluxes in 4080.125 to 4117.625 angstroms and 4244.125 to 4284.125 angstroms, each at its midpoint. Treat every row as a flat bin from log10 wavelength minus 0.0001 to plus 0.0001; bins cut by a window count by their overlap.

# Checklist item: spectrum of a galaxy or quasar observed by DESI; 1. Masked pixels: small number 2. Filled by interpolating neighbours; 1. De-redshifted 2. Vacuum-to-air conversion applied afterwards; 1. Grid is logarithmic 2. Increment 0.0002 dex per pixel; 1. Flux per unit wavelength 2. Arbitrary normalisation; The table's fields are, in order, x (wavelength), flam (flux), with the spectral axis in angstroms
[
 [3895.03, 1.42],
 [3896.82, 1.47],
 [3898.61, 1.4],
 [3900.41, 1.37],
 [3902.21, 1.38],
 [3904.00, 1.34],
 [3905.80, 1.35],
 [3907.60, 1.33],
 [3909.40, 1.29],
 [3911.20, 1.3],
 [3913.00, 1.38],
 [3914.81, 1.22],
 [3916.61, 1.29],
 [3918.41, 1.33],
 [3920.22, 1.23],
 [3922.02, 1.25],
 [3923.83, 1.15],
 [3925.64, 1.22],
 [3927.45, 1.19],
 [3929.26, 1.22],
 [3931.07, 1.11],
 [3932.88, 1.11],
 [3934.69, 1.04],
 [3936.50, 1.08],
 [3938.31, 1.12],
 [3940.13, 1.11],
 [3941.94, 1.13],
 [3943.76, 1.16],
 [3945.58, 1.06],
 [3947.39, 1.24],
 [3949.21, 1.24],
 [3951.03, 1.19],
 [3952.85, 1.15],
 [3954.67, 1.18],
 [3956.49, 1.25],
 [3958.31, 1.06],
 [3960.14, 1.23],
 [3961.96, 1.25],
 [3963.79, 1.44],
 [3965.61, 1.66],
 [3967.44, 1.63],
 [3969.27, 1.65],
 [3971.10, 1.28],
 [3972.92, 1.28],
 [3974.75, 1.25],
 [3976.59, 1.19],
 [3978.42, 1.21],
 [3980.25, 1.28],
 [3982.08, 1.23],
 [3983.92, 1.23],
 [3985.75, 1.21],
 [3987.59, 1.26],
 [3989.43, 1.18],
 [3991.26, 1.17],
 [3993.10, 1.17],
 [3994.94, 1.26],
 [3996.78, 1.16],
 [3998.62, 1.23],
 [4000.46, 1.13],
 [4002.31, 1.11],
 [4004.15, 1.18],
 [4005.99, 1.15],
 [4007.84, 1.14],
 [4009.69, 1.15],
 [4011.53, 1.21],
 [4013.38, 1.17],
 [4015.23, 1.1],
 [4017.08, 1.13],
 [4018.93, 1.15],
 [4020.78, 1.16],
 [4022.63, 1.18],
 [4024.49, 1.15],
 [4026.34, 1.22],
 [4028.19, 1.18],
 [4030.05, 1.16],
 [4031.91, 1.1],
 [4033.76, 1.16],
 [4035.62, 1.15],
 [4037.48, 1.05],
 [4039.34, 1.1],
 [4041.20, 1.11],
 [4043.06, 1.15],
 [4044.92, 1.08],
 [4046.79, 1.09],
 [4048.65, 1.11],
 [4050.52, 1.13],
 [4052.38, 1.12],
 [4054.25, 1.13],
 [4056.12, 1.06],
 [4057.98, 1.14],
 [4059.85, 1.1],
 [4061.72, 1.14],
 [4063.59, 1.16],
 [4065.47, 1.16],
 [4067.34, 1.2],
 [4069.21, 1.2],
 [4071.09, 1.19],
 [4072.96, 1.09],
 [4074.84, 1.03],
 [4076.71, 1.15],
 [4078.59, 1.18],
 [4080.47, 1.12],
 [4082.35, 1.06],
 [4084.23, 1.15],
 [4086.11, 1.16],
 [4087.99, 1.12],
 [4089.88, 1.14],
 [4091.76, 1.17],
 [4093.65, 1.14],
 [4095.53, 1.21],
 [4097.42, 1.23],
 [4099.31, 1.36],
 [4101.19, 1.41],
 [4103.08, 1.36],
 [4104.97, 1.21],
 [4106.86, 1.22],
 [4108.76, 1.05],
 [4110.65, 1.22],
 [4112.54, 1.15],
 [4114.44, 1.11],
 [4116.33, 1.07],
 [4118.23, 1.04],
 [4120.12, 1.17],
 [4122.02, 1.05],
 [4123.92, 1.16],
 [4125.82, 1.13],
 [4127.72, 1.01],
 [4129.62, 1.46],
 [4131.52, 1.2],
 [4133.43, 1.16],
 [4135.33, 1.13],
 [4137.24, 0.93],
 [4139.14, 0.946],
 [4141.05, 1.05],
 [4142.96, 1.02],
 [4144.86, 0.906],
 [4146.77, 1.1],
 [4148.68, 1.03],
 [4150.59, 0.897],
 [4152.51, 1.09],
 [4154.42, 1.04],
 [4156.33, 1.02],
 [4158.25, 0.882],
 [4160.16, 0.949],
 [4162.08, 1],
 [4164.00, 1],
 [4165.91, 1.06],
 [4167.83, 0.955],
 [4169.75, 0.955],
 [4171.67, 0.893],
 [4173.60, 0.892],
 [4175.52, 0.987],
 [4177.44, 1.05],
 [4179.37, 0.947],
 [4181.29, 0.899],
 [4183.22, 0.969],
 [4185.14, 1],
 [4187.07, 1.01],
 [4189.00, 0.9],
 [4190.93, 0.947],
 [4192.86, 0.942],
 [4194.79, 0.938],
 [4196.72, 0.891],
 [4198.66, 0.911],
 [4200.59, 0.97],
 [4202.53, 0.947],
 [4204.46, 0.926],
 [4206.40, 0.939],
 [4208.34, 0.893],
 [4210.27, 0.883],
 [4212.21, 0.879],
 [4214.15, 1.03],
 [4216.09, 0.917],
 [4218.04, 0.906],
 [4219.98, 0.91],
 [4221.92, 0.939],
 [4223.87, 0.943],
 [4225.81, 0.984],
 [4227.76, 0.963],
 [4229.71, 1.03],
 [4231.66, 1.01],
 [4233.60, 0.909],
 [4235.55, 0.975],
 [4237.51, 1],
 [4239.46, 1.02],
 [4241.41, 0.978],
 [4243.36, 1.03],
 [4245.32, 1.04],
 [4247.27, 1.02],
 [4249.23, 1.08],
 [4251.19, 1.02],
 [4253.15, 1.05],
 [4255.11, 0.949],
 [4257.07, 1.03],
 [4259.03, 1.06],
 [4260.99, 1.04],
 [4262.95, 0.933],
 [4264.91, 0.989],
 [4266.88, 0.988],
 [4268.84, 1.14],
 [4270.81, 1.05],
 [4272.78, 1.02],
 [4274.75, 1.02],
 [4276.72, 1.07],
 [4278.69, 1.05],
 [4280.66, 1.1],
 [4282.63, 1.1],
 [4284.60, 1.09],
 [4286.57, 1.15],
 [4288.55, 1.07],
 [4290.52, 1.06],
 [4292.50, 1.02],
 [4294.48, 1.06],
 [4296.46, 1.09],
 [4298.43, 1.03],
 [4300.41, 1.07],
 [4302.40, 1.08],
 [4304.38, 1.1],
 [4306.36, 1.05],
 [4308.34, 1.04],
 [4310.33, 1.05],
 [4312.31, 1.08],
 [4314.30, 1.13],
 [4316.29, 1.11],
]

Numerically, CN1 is 0.15 mag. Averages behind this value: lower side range 1.18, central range 0.983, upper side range 1.04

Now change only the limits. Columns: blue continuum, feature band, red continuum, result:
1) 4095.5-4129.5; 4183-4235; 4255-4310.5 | 0.17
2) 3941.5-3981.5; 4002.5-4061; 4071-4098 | 0.06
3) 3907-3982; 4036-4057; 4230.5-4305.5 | 0.07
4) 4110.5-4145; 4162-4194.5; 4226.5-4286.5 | 0.12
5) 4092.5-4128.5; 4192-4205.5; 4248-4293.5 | 0.18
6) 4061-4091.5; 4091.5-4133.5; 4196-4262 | -0.08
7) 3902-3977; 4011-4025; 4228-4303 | 0.04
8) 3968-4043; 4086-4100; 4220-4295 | -0.05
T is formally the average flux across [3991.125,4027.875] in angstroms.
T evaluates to 1.17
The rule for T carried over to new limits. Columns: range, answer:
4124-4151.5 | 1.07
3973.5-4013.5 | 1.2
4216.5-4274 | 0.999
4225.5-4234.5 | 0.98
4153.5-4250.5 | 0.963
